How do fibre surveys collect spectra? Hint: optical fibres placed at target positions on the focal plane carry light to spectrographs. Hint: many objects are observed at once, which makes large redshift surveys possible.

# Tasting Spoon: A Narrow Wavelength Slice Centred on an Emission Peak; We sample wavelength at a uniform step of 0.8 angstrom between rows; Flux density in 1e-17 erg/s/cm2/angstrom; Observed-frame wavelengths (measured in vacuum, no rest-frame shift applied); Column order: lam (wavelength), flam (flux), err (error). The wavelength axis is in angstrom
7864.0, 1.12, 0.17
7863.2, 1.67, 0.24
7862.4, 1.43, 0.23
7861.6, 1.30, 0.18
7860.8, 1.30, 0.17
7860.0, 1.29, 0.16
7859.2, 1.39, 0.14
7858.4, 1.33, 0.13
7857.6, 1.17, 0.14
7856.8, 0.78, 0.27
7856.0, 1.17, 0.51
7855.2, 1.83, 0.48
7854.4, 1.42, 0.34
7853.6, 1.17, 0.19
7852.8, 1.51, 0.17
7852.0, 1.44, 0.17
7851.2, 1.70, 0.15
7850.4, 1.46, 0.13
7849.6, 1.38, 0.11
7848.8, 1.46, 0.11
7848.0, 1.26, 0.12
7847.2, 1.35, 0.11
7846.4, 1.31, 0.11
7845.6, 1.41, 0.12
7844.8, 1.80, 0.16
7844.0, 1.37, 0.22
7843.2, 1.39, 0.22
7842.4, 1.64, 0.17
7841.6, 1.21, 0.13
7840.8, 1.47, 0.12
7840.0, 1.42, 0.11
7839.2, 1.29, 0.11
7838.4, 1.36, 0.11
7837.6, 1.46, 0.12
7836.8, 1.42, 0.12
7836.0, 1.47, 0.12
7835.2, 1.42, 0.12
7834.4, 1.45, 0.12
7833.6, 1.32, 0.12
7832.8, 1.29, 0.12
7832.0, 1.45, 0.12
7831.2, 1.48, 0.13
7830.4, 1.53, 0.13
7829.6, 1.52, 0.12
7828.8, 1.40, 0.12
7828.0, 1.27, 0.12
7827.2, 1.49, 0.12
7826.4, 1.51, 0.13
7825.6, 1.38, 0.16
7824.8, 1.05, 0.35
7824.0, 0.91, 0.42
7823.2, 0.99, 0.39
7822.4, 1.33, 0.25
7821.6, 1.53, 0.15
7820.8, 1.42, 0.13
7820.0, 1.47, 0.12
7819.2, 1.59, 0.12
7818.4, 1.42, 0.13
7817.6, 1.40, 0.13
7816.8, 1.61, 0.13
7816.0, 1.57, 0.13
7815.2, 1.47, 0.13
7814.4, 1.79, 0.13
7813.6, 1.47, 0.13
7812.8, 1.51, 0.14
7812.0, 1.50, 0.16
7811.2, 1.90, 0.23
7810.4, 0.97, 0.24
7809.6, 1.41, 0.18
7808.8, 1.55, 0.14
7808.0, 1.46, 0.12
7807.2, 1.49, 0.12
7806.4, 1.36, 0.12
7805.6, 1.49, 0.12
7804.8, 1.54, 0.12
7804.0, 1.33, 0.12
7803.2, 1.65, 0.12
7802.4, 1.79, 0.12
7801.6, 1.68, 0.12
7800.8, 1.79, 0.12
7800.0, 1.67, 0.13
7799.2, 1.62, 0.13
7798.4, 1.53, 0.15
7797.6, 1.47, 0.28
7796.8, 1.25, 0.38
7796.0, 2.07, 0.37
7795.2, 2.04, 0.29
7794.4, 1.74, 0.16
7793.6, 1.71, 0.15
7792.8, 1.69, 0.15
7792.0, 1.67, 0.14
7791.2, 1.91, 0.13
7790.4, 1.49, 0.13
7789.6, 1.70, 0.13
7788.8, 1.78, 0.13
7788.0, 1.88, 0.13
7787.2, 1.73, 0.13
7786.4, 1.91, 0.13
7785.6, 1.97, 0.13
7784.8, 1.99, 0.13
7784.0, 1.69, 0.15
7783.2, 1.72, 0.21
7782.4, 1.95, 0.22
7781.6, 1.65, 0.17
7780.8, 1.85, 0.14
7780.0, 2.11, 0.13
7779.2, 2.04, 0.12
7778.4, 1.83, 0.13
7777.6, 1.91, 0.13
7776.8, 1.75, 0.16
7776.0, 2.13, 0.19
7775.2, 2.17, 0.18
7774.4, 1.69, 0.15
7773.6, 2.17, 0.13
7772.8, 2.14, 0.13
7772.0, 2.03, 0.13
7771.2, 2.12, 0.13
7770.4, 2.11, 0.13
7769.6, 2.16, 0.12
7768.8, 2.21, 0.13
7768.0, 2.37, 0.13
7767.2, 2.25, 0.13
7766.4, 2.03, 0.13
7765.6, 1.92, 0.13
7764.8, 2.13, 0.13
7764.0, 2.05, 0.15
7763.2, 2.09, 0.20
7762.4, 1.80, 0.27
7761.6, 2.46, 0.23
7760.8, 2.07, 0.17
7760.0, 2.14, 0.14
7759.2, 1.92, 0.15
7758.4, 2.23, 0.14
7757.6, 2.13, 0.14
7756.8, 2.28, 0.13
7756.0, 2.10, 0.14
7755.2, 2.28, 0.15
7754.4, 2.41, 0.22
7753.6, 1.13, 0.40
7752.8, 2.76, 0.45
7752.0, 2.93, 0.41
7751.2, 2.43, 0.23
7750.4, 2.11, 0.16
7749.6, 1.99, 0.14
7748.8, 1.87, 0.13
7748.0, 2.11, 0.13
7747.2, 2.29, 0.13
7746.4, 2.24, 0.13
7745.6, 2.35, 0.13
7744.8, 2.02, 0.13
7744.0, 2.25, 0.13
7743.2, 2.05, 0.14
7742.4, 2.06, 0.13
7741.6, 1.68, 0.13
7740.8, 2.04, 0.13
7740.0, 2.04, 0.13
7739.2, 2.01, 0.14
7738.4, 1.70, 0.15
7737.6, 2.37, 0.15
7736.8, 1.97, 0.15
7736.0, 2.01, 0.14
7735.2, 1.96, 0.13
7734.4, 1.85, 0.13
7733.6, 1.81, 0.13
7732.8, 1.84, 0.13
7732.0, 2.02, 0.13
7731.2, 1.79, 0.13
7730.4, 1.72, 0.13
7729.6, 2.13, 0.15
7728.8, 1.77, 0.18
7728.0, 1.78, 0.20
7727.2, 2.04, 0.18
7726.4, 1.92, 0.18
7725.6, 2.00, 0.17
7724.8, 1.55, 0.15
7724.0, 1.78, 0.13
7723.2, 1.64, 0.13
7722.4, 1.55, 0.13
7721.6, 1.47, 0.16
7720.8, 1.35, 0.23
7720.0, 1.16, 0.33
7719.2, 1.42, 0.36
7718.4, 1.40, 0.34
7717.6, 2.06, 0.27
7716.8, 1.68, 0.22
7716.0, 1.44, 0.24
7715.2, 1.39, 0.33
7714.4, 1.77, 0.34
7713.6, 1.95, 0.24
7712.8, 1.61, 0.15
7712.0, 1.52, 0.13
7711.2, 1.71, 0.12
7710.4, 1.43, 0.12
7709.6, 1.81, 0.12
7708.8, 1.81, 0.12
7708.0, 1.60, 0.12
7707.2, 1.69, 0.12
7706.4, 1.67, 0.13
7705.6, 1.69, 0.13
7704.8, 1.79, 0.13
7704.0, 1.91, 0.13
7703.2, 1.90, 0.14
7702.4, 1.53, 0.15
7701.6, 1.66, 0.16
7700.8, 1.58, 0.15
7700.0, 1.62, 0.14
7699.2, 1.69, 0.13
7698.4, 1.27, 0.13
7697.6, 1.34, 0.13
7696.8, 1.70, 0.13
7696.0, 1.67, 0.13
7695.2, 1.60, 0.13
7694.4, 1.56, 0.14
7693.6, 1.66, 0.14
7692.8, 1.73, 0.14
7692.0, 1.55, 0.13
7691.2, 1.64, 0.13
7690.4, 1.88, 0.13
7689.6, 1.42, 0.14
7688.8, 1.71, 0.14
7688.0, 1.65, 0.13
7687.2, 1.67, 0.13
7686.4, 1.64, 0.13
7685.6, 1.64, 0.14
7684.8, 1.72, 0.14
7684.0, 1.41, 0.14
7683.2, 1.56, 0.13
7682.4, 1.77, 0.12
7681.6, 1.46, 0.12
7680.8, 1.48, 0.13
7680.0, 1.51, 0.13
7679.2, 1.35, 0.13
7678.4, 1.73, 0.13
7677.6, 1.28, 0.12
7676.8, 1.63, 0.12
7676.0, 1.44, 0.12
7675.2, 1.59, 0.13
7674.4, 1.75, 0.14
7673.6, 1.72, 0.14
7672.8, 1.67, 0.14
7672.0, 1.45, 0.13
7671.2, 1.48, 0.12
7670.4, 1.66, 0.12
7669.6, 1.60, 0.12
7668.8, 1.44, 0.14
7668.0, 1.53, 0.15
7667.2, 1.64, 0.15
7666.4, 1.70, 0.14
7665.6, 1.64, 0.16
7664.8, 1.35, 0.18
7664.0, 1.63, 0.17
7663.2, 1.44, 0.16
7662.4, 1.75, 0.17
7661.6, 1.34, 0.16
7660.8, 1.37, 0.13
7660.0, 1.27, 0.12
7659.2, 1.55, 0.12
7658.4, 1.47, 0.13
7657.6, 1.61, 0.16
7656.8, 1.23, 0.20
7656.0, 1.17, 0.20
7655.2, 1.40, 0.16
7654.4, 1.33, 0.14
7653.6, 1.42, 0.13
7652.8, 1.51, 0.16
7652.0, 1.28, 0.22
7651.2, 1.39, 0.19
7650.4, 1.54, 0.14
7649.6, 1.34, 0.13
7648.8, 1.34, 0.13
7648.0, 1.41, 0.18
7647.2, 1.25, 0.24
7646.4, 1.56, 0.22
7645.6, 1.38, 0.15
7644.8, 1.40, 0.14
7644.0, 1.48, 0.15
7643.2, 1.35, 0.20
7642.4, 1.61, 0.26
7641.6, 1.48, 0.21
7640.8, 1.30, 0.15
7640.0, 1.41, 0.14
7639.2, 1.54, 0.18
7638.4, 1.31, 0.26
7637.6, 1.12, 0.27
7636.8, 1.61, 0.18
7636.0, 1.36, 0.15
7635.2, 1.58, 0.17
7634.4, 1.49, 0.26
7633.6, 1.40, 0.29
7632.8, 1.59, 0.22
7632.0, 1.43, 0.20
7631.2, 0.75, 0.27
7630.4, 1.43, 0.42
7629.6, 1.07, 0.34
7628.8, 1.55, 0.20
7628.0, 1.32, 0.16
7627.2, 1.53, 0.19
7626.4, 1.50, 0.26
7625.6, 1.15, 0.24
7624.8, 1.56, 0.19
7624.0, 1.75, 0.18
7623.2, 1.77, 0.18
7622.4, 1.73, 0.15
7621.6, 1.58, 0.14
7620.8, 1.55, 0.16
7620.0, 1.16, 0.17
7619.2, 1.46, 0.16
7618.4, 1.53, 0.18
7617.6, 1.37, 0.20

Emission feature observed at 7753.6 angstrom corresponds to C III]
